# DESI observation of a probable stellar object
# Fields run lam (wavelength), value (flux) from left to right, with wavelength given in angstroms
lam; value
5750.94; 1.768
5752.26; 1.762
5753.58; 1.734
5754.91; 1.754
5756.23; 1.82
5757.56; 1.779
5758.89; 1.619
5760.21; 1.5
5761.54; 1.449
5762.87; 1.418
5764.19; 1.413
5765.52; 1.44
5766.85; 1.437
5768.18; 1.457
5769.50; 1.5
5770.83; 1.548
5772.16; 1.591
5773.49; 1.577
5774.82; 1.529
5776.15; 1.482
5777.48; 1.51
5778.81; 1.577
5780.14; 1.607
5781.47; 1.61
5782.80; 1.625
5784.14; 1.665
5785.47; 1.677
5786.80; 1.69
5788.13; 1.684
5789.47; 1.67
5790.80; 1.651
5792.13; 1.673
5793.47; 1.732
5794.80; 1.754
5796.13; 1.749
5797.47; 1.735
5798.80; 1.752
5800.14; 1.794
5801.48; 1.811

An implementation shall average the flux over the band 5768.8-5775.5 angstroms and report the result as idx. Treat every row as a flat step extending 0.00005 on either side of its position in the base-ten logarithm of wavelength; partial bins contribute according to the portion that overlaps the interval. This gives 1.55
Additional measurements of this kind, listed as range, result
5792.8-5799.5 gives 1.74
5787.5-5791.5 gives 1.67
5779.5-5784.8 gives 1.63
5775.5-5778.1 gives 1.5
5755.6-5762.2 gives 1.63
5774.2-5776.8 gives 1.51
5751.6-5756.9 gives 1.77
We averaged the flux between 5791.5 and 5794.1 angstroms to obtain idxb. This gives 1.7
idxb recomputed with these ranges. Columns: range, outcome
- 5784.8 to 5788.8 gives 1.69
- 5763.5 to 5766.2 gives 1.43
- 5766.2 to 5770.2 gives 1.47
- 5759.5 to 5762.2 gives 1.48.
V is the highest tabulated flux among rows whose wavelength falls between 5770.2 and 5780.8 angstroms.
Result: 1.607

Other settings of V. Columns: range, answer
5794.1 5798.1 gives 1.754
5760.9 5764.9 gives 1.449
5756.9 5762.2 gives 1.779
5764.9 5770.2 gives 1.5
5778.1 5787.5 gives 1.69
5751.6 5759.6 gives 1.82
